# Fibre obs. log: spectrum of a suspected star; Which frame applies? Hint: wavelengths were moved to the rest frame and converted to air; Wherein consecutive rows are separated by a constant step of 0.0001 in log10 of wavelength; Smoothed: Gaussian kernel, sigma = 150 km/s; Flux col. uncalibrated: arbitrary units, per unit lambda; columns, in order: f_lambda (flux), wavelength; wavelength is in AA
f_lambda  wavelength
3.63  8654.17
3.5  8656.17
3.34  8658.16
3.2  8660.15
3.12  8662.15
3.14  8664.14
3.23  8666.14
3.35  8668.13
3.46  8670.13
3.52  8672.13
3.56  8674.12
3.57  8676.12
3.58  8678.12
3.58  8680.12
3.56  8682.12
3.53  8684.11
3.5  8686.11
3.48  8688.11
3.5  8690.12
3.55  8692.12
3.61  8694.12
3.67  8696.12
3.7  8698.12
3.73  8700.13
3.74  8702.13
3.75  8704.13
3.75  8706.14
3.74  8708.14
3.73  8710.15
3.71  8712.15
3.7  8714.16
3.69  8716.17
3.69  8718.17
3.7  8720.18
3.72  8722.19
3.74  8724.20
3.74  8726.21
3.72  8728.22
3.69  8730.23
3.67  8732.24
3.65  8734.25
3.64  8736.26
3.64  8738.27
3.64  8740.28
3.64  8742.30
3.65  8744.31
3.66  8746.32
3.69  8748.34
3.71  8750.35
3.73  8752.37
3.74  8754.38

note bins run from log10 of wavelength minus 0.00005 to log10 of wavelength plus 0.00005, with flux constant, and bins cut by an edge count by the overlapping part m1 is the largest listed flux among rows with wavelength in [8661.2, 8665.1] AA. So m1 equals 3.14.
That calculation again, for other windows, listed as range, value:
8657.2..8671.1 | 3.46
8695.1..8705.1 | 3.75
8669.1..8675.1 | 3.56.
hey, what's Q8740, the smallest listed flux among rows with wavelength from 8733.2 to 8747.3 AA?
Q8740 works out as 3.64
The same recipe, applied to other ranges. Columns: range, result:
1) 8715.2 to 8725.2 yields 3.69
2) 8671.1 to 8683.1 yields 3.52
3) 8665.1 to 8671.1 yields 3.23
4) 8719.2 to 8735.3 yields 3.65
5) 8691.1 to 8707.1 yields 3.55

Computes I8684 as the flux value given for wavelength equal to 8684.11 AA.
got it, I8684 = 3.53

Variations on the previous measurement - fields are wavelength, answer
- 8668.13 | 3.35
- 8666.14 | 3.23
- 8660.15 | 3.2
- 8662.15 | 3.12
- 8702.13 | 3.74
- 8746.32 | 3.66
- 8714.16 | 3.7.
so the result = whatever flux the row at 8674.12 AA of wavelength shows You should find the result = 3.56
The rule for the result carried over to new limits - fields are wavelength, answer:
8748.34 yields 3.69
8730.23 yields 3.69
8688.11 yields 3.48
